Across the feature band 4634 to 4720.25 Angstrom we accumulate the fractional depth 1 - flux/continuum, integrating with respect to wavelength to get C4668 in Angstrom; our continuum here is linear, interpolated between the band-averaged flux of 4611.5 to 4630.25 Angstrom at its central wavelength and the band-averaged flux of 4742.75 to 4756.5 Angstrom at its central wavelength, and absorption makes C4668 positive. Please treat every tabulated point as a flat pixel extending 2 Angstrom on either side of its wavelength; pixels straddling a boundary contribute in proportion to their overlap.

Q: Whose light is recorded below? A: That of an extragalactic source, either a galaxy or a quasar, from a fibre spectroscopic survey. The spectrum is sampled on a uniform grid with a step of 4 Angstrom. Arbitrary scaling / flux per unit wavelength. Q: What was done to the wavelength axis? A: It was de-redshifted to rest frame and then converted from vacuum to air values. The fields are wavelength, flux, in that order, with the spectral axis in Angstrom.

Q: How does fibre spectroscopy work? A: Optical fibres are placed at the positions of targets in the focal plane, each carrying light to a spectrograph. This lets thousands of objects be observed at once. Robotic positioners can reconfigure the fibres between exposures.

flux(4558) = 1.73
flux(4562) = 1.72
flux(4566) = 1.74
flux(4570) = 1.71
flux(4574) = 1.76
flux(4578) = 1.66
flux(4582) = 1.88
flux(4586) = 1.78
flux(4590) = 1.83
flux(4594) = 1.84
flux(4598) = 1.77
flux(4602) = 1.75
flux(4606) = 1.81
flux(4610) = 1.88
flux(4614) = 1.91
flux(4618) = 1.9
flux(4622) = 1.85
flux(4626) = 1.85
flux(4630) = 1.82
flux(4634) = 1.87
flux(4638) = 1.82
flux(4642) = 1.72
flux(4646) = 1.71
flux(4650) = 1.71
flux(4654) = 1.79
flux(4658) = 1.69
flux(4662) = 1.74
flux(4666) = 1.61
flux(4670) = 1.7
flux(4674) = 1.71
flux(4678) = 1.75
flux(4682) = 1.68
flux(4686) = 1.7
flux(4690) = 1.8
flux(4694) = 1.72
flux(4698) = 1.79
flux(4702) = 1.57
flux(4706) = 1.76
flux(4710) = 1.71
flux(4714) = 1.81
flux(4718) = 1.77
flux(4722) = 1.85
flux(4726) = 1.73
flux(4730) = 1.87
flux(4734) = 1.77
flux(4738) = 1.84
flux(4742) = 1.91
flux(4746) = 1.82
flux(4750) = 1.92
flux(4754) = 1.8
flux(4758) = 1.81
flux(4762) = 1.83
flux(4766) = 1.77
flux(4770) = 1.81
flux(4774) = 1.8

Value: 6.1 Angstrom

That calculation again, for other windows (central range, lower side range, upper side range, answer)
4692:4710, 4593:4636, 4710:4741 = 1.0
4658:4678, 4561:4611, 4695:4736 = 0.8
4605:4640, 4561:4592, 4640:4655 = -2.4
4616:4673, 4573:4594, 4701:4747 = 0.6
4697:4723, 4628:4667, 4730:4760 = 0.9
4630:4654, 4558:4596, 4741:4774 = 0.2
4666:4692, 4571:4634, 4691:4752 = 1.2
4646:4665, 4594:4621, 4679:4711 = 0.5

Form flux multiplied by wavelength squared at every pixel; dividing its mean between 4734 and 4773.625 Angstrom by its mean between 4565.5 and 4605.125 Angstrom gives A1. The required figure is 1.11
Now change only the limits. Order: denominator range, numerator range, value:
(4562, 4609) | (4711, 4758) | 1.09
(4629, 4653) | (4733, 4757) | 1.09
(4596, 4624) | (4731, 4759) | 1.06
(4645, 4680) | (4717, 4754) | 1.10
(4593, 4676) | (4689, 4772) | 1.05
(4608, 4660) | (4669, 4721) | 0.98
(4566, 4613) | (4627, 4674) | 1.00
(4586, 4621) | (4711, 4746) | 1.04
